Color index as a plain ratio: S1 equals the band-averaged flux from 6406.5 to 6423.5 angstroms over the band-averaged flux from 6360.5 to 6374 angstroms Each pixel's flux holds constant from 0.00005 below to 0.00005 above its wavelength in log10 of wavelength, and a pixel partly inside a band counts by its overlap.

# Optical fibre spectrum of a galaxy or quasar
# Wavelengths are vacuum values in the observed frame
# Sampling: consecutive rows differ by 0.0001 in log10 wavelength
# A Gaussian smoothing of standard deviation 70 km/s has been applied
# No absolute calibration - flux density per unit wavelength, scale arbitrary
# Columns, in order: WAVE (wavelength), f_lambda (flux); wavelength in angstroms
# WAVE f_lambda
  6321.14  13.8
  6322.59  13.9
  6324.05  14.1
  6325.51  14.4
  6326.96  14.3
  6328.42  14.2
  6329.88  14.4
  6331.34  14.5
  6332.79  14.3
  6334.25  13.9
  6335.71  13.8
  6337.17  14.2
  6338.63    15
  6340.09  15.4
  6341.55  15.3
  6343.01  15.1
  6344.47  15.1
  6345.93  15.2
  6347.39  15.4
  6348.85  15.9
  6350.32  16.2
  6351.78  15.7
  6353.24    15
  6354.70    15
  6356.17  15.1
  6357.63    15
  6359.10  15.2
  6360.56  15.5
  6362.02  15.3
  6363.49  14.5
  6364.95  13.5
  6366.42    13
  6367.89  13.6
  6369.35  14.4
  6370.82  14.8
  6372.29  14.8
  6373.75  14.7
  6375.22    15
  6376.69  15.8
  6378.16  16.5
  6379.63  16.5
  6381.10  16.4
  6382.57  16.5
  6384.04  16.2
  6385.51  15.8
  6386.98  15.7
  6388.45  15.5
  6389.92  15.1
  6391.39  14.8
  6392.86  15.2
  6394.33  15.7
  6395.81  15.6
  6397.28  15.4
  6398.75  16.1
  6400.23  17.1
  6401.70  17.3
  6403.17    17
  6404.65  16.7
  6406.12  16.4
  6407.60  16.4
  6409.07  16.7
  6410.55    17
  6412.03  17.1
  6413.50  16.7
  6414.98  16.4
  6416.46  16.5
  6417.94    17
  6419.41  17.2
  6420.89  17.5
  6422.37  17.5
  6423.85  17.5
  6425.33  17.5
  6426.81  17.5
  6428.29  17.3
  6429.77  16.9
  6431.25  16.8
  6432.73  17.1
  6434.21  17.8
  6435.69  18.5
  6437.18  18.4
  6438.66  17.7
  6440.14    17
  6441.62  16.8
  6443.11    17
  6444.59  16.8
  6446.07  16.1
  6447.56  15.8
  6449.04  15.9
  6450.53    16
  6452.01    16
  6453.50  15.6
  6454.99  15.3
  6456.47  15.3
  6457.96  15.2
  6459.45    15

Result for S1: 1.2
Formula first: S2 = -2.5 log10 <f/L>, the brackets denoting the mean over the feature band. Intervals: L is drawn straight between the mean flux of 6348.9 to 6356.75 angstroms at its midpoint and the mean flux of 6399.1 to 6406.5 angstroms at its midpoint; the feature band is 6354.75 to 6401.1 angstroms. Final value 0.06 mag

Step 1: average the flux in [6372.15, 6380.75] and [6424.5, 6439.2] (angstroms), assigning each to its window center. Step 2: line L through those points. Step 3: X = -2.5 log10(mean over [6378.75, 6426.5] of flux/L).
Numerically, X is 0.01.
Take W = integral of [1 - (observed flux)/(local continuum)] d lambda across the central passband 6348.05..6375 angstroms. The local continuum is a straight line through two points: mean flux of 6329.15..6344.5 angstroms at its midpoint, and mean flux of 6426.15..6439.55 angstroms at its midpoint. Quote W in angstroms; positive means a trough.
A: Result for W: 0.9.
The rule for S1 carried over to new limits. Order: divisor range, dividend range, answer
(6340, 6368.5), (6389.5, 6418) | 1.09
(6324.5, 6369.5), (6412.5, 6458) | 1.14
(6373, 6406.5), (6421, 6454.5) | 1.06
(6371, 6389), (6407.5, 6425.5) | 1.08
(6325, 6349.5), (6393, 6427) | 1.14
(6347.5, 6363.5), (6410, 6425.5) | 1.11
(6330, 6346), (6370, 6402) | 1.07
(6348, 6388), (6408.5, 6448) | 1.12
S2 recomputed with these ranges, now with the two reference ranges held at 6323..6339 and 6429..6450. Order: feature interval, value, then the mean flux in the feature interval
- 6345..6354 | -0.06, 15.6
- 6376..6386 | -0.05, 16.2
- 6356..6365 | 0.00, 15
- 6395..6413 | -0.03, 16.6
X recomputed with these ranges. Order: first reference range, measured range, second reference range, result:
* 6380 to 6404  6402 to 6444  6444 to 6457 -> -0.08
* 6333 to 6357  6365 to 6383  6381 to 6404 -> 0.04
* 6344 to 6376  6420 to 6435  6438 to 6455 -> -0.08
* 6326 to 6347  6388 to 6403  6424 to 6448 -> 0.02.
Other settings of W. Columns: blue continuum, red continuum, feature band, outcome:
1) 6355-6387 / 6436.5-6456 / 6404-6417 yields -0.66 angstroms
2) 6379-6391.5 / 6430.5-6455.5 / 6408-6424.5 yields -0.65 angstroms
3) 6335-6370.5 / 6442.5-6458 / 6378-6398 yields -0.64 angstroms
